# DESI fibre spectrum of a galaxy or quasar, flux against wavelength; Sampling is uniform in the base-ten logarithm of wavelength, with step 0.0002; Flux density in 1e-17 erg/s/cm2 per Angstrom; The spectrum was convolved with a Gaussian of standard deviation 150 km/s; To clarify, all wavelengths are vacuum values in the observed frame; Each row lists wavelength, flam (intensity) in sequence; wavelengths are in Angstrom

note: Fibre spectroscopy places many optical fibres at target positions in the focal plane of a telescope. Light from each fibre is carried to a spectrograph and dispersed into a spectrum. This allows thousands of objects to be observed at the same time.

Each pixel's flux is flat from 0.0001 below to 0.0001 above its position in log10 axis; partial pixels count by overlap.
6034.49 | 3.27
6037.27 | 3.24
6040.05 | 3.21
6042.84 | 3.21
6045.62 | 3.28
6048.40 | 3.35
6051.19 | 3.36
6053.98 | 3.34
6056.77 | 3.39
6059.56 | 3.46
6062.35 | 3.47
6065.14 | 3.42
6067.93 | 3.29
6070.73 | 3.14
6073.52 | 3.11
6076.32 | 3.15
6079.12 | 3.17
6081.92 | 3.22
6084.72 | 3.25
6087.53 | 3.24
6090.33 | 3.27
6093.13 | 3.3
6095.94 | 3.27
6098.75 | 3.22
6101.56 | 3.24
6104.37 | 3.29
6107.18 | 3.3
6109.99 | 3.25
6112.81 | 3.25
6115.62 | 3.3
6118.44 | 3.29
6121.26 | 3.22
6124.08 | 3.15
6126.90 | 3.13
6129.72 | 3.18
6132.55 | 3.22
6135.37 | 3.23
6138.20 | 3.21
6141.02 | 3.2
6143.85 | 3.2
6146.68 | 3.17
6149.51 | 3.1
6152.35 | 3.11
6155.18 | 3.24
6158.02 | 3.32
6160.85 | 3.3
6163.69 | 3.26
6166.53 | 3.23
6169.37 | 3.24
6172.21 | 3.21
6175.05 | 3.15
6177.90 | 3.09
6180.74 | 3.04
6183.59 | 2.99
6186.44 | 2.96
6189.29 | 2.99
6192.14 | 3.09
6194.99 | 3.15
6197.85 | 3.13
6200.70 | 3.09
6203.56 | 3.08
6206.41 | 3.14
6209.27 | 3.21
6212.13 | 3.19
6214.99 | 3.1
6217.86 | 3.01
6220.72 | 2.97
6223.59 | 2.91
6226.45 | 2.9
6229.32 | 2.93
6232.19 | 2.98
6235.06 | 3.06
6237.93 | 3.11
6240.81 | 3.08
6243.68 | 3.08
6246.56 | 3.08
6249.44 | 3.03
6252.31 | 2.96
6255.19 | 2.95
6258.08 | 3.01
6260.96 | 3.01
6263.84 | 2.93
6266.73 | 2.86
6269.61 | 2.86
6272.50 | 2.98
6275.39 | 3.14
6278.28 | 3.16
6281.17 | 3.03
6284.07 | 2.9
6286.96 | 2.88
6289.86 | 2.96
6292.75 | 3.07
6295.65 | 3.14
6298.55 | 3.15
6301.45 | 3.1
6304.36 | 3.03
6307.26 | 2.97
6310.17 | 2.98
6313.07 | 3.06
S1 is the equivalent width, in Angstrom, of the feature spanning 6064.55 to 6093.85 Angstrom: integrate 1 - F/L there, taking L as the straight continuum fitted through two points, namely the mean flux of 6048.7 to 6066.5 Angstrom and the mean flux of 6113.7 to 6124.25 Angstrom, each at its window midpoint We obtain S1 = 1.1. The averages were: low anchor 3.4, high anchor 3.25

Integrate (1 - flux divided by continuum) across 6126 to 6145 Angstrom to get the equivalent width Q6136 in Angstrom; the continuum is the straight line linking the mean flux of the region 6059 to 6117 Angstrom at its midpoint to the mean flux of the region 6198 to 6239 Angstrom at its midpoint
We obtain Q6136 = -0.1 Angstrom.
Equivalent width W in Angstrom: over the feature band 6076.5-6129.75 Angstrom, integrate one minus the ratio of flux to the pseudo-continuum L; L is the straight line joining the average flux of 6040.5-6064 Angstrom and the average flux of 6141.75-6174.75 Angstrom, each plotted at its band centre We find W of 0.8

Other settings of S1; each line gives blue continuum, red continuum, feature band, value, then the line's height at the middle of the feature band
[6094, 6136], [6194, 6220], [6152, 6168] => -0.4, 3.18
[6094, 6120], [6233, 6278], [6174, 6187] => 0.4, 3.14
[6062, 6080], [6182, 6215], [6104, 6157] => -0.7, 3.17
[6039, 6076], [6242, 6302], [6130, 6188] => -0.1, 3.17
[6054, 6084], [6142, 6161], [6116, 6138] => 0.1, 3.22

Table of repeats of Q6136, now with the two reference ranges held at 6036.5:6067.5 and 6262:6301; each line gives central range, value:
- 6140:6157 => 0.1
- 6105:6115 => 0.0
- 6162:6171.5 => -0.2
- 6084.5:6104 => 0.1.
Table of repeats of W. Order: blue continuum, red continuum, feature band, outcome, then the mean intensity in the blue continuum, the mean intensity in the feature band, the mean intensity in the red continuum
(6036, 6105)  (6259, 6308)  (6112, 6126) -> -0.1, 3.28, 3.24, 3.01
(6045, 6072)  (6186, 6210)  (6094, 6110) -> 0.0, 3.35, 3.26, 3.1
